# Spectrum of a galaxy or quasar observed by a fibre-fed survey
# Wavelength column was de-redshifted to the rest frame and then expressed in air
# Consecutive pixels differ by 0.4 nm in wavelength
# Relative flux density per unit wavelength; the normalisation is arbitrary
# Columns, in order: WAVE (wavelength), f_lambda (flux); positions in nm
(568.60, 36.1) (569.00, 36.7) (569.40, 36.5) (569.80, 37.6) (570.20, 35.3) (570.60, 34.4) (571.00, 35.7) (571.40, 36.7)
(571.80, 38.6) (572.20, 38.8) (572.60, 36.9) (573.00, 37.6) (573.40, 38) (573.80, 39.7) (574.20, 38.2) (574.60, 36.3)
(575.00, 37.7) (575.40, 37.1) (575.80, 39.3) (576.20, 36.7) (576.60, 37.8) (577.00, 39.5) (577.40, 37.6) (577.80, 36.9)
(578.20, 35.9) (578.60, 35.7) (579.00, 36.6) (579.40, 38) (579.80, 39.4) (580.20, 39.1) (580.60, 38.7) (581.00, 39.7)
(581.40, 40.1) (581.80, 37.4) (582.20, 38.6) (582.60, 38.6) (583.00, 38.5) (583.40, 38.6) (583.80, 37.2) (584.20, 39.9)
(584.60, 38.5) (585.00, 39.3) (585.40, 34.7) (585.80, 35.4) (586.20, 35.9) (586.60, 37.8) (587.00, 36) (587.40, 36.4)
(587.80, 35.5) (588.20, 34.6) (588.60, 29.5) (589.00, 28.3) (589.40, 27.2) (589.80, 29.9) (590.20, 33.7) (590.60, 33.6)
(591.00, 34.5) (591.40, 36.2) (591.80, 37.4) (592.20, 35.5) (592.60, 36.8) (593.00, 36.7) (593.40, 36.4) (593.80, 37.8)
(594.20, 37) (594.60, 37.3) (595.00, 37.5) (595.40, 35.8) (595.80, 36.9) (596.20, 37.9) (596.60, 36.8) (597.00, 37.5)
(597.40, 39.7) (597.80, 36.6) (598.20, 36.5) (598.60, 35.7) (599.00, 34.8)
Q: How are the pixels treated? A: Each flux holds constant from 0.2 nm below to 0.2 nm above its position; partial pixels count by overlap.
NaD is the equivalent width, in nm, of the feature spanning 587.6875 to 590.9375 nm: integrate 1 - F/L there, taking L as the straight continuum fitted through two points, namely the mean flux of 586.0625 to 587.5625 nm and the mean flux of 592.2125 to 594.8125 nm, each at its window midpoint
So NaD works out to 0.454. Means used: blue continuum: 36.6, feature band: 31.6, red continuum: 36.9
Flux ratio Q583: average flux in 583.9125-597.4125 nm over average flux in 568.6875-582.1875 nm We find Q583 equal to 0.95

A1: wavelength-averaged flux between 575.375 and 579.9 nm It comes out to 37.5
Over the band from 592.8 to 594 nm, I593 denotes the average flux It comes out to 37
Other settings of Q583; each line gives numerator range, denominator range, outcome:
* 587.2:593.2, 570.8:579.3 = 0.90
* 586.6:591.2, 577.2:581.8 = 0.87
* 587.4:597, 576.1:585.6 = 0.92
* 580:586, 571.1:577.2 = 1.01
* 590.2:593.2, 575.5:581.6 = 0.94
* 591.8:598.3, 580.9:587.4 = 0.98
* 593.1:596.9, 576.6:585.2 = 0.97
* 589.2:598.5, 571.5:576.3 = 0.95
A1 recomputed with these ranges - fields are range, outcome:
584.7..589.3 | 34.8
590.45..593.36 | 35.9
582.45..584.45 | 38.6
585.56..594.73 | 34.7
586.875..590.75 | 32.4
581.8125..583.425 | 38.4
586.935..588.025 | 35.9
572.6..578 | 37.8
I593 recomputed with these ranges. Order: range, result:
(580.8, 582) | 39.1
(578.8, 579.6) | 37.3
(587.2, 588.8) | 34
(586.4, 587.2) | 36.9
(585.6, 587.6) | 36.3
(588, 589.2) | 30.8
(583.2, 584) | 37.9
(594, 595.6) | 36.9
